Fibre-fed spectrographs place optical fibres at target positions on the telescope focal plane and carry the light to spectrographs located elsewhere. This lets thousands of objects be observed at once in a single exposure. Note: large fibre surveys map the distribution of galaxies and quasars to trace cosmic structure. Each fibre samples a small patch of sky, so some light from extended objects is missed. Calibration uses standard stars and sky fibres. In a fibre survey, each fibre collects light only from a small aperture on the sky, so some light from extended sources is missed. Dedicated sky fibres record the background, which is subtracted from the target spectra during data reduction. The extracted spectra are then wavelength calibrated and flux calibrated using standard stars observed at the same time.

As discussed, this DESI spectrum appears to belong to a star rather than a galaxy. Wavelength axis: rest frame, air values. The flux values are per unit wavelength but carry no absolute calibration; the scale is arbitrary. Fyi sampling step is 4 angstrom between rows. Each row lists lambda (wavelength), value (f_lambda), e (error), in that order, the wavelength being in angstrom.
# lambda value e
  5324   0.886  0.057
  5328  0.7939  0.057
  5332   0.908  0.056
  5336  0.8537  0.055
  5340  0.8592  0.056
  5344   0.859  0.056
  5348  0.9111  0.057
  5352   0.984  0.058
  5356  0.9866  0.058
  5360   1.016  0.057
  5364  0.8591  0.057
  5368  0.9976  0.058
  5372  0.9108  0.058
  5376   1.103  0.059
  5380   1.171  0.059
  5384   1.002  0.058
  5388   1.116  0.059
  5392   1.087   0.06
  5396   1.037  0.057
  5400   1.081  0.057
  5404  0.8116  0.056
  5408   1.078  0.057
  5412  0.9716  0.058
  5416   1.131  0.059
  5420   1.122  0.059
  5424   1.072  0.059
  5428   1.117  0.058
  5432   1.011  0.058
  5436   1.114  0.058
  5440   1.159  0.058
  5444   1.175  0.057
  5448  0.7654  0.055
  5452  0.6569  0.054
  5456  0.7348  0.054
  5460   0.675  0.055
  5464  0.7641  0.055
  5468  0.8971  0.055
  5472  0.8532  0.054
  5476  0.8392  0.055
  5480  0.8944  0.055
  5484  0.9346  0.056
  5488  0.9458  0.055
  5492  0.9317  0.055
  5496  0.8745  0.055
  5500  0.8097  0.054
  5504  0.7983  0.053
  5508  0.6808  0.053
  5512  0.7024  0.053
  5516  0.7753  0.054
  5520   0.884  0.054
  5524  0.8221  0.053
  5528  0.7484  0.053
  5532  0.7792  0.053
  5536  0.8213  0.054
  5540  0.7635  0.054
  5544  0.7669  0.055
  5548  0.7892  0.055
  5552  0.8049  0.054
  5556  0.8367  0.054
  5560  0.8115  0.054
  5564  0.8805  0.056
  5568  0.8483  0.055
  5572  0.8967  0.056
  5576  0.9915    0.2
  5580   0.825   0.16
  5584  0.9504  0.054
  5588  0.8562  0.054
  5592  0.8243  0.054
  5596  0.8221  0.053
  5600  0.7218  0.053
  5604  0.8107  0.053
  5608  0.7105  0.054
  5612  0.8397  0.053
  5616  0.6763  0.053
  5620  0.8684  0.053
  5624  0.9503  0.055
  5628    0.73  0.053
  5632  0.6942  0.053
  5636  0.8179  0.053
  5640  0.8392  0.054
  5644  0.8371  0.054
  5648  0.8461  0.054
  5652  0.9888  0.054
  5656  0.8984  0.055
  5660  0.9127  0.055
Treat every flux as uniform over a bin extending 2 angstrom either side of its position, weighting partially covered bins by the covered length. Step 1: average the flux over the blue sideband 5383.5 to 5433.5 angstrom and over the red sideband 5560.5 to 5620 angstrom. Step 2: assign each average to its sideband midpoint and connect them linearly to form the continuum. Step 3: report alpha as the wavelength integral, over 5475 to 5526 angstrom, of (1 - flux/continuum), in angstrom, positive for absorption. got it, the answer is 5.60 angstrom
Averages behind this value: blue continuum 1.05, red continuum 0.833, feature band 0.838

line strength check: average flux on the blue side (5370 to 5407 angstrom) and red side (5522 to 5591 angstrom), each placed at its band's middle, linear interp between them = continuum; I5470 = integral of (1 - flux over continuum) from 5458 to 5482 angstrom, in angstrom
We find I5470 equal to 3.0 angstrom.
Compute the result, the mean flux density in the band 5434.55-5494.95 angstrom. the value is 0.887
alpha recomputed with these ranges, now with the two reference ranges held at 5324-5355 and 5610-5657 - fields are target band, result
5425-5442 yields -4.5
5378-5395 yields -4.2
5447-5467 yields 3.2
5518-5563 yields 2.3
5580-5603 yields 0.2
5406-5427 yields -5.0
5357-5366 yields -0.6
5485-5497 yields -0.9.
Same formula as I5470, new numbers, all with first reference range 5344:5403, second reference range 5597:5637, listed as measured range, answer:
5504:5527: 2.69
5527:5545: 1.68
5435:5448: -2.01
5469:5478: 0.63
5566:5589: -2.18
